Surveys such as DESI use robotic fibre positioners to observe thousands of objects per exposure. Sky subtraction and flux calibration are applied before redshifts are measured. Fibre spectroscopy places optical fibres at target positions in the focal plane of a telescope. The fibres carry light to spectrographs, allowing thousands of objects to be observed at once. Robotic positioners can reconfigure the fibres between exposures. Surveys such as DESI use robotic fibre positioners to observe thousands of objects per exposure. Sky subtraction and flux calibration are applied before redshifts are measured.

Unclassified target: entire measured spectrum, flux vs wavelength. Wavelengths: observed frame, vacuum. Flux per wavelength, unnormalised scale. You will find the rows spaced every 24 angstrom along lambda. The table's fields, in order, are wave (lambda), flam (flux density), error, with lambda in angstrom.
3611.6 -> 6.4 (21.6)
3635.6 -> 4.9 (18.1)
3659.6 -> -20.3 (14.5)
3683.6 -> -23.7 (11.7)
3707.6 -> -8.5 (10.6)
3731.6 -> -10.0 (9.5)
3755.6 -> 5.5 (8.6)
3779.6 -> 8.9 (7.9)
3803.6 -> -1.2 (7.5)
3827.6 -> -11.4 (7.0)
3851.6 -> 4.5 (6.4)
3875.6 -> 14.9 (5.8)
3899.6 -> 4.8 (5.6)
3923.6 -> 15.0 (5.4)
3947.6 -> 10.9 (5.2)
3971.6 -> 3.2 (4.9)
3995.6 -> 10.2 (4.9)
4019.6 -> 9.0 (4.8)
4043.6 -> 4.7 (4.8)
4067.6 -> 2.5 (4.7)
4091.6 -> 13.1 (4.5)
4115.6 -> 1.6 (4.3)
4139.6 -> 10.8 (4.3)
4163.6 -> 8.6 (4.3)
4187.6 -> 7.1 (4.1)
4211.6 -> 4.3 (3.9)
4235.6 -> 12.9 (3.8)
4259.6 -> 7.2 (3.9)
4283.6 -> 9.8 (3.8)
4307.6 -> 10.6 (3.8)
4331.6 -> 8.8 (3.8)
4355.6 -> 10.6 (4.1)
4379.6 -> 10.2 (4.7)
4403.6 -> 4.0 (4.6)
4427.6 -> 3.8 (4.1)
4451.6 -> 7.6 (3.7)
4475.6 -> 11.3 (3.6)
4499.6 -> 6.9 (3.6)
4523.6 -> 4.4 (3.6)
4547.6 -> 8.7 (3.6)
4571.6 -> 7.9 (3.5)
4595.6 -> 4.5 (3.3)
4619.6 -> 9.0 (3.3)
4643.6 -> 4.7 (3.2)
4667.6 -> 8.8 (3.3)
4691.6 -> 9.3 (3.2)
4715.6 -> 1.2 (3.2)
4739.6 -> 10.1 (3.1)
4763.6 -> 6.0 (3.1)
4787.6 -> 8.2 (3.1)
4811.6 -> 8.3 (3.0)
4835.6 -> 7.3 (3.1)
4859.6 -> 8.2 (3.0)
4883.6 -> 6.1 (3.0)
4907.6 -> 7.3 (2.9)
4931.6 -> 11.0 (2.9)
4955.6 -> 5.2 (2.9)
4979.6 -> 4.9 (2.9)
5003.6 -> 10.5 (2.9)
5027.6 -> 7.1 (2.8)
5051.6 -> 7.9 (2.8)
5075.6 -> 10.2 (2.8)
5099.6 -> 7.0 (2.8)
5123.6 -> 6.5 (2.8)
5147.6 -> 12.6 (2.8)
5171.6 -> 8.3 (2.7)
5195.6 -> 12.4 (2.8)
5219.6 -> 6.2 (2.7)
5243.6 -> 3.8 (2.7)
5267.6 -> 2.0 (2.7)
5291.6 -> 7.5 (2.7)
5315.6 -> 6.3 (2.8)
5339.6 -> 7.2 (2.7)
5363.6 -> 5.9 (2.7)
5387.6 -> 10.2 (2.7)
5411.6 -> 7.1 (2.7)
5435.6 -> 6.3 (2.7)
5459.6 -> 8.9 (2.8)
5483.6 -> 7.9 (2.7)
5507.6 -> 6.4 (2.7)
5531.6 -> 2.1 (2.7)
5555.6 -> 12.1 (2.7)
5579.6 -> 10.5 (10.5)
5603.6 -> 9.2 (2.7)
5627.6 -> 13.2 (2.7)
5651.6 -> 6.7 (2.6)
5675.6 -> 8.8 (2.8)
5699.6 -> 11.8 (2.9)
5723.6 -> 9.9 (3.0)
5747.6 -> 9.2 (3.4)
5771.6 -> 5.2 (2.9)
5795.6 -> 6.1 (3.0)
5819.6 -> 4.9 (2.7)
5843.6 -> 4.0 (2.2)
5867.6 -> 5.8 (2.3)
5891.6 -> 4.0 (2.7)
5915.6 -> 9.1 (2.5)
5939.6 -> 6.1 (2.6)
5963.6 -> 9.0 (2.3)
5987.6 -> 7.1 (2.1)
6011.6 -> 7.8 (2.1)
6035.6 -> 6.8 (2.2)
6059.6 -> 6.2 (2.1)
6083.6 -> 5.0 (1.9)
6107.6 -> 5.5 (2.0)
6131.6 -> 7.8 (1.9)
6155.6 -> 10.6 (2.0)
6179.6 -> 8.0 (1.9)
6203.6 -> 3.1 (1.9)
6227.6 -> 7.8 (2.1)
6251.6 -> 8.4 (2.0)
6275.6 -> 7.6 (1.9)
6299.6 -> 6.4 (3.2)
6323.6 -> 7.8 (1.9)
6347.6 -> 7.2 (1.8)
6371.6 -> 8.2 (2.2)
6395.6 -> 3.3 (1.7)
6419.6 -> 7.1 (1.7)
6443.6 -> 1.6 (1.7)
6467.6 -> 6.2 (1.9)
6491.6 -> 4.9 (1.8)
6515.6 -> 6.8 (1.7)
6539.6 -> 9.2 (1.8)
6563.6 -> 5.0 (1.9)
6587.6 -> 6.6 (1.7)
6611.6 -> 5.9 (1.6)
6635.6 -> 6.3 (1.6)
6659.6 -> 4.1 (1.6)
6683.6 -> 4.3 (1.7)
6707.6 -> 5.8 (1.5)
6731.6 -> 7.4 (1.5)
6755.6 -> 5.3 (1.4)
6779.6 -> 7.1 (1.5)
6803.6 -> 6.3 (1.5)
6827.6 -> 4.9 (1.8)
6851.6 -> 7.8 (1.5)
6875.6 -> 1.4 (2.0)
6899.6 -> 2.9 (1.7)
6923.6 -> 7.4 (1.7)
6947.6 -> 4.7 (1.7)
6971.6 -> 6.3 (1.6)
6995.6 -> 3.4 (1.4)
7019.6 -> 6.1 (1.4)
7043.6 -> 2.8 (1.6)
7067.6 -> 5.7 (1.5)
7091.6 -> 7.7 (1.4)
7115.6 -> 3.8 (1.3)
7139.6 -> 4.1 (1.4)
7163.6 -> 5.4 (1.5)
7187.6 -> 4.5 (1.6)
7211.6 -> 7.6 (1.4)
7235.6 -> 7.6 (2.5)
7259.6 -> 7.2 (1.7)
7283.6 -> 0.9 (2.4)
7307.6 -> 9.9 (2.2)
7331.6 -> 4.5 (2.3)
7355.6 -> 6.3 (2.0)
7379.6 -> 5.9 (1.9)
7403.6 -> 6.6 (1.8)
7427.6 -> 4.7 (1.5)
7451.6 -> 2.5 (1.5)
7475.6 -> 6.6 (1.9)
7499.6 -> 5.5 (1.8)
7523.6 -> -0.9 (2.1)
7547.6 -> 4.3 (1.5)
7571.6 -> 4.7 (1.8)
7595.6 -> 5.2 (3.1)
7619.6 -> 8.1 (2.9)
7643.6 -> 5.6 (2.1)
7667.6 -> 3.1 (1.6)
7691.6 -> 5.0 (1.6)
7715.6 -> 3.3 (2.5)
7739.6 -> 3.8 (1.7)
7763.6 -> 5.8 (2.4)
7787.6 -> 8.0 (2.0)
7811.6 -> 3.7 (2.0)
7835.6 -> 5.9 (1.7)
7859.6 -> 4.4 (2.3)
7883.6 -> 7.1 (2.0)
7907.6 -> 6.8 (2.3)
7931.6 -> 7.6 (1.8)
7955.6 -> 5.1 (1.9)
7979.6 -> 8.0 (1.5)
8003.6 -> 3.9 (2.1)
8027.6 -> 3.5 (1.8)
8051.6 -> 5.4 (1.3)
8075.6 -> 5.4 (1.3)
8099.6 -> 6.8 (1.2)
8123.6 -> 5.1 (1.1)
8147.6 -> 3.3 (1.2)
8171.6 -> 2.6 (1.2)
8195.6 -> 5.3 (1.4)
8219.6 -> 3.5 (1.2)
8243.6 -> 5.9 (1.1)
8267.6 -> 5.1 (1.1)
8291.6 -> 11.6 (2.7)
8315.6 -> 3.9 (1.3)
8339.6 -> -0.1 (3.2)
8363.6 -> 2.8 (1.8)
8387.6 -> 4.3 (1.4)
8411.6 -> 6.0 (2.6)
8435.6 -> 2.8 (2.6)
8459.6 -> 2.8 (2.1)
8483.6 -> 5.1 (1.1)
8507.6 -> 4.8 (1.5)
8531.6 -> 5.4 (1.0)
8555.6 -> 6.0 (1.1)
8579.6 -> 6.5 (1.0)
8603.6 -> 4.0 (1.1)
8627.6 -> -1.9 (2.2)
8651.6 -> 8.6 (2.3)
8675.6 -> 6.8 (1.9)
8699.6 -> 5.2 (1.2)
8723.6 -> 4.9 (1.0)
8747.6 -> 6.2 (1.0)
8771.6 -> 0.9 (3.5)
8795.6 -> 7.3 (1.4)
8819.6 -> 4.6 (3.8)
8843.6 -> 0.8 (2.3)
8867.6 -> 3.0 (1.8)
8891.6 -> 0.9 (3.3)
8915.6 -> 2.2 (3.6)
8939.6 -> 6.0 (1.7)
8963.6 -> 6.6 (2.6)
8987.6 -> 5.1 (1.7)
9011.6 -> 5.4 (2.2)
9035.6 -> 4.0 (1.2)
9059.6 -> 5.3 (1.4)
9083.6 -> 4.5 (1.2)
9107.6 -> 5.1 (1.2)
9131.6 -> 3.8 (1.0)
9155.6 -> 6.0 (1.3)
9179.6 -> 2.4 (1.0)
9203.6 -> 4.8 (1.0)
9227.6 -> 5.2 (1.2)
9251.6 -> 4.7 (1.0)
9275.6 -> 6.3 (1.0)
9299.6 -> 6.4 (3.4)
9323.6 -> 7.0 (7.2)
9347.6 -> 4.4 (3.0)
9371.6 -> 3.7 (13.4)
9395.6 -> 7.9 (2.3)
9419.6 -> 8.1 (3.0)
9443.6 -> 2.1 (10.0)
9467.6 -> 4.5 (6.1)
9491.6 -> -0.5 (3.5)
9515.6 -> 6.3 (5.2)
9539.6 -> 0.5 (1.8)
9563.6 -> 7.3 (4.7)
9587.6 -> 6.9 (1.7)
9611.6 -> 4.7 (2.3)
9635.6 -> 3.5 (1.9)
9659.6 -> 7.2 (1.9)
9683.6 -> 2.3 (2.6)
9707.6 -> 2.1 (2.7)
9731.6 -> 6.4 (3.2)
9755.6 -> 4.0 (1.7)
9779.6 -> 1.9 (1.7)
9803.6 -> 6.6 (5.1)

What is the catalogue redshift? 1.020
